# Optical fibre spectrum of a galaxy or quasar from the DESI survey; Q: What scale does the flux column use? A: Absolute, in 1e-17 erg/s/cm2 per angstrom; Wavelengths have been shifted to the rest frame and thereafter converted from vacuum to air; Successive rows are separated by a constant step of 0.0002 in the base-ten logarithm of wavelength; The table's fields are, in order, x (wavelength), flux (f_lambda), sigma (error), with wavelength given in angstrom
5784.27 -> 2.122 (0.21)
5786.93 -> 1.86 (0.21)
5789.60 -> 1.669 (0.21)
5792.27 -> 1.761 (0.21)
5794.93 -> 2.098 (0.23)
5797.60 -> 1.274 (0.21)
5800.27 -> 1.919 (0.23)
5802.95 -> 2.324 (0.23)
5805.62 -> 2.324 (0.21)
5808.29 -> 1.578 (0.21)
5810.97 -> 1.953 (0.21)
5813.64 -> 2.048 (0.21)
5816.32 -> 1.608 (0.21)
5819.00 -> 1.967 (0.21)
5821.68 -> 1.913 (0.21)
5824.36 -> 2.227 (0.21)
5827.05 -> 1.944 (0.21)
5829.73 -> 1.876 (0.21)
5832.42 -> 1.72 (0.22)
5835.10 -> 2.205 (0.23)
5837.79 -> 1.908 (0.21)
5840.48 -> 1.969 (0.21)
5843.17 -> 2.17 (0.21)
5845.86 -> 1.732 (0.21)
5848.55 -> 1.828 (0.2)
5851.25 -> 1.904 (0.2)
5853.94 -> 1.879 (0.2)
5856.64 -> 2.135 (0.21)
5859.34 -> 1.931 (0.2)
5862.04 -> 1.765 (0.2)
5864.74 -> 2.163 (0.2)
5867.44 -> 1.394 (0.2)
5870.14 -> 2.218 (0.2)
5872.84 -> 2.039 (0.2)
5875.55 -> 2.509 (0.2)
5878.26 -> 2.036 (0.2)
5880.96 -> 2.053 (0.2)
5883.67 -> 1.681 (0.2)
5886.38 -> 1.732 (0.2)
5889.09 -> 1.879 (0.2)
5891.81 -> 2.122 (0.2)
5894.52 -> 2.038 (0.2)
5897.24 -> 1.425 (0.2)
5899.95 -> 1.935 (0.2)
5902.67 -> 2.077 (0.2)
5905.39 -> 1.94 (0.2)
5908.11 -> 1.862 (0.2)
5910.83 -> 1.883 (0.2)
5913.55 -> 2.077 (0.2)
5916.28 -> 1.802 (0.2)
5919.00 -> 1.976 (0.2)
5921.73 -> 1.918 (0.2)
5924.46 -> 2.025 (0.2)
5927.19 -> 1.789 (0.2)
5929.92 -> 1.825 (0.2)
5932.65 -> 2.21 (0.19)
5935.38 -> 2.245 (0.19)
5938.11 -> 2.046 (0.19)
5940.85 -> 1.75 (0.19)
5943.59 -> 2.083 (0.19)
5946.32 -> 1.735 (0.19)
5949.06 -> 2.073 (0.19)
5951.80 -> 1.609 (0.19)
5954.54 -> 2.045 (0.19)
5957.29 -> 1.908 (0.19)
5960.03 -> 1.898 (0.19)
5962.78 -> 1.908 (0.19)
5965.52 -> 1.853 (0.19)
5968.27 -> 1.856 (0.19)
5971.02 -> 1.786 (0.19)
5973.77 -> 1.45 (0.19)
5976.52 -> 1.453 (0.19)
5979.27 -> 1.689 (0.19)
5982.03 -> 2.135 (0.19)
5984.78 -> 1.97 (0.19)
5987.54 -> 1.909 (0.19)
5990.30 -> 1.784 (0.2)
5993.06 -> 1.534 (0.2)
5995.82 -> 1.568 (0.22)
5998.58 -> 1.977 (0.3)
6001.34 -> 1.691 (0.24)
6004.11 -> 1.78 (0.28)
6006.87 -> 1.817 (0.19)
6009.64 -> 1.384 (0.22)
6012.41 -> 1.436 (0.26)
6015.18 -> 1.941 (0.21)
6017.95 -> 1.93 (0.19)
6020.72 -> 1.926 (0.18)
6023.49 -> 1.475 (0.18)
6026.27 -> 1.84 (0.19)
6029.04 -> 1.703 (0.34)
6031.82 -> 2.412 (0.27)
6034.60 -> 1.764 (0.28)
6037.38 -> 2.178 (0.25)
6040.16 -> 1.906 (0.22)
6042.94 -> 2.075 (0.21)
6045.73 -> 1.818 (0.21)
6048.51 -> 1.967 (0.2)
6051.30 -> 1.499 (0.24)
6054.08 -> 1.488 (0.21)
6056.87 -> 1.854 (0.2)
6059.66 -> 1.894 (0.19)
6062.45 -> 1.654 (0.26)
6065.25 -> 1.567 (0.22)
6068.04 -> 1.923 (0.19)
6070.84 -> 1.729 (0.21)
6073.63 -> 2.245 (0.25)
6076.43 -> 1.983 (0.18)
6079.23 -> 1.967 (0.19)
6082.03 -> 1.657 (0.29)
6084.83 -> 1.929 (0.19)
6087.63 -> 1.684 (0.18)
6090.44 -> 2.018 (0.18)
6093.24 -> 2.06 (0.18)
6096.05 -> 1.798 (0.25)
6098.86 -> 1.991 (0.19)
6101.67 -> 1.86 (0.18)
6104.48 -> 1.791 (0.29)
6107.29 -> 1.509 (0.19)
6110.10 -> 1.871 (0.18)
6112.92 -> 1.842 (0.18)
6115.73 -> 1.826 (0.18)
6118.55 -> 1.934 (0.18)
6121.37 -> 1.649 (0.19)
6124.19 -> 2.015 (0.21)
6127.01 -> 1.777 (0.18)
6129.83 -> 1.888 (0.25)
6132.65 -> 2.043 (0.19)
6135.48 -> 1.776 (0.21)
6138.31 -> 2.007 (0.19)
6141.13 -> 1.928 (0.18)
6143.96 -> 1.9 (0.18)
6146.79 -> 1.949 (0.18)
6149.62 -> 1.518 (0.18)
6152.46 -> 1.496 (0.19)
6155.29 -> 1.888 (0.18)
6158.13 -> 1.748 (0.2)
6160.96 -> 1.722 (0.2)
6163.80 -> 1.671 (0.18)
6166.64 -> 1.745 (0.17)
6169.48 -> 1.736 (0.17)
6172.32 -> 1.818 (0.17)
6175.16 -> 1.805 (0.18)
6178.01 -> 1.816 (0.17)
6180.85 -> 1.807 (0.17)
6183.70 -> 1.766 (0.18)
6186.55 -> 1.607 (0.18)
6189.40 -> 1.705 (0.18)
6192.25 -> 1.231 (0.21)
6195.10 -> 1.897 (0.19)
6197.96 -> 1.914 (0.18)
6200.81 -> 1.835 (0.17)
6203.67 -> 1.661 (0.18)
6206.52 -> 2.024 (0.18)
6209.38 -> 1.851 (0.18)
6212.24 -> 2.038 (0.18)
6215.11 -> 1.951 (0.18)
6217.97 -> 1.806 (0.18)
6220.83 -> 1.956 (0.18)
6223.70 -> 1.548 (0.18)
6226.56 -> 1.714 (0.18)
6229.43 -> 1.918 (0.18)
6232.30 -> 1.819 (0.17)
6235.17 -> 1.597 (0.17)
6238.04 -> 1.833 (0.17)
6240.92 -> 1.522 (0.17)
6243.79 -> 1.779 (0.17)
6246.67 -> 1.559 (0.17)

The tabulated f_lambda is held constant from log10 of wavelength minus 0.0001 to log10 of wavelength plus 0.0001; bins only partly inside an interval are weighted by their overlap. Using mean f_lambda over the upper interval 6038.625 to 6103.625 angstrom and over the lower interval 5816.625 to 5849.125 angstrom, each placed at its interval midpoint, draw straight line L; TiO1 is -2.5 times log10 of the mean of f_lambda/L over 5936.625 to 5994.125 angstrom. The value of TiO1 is 0.03 mag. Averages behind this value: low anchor 1.95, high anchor 1.85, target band 1.83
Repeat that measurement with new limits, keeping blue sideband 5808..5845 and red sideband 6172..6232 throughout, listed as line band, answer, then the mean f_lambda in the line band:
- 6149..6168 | 0.07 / 1.69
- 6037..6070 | 0.03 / 1.81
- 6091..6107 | -0.03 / 1.88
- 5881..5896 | 0.01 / 1.9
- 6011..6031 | 0.06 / 1.77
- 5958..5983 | 0.06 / 1.78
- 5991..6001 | 0.11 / 1.7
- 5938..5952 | 0.00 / 1.89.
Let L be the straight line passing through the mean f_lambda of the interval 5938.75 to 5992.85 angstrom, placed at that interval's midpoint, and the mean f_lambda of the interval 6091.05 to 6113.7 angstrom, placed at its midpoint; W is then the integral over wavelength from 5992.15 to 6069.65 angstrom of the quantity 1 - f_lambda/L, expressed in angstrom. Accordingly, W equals 2.2 angstrom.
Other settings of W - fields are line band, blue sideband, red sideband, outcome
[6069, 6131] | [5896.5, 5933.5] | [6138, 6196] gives -2.61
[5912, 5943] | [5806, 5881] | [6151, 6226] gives -0.99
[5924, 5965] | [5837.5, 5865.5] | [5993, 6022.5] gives -2.78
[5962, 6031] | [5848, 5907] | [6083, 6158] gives 4.97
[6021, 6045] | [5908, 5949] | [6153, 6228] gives -0.42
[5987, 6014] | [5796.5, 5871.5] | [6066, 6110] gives 2.97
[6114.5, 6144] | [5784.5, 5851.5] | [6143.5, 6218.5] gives -1.53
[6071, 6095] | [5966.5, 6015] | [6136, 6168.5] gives -2.38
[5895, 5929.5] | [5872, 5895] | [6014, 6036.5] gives 1.52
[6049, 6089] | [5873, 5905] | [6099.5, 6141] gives 1.63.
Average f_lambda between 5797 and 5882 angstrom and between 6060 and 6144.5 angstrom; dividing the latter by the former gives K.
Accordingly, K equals 0.95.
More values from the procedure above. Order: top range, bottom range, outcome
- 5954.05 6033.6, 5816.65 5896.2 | 0.92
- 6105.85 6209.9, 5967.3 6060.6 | 1.00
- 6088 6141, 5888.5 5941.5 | 0.96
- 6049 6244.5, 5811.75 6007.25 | 0.95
